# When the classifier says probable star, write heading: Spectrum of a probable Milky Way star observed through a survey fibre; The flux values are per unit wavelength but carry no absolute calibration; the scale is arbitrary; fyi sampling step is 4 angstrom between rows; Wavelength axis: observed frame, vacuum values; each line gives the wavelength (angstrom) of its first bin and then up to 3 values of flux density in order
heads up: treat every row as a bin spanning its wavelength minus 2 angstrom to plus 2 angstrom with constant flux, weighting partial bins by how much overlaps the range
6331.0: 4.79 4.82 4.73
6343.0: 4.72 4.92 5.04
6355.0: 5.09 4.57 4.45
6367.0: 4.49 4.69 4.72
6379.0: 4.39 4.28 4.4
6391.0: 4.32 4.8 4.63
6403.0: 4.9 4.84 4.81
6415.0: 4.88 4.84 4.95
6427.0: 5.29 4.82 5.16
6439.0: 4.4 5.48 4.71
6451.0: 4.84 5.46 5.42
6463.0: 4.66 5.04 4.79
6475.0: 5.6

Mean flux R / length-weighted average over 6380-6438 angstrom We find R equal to 4.77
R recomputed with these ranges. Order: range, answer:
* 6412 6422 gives 4.86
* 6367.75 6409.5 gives 4.6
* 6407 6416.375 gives 4.84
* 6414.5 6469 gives 5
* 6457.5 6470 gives 5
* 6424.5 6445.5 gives 5.02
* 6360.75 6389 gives 4.49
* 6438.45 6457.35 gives 5.03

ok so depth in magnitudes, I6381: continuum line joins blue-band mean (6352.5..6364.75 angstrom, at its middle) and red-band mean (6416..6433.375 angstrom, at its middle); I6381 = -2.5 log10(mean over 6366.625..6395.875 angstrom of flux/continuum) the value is 0.07 mag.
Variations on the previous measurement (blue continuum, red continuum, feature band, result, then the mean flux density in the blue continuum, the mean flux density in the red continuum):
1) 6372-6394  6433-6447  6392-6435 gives -0.03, 4.45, 4.97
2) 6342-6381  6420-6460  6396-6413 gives 0.02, 4.71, 5.04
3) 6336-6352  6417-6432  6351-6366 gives 0.03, 4.84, 4.99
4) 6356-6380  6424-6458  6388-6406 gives 0.02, 4.58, 5.03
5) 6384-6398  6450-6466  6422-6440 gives -0.02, 4.5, 5.11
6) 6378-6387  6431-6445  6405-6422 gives -0.03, 4.34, 4.99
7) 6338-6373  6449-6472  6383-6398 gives 0.08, 4.74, 5.05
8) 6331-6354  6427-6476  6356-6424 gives 0.06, 4.85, 5.03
